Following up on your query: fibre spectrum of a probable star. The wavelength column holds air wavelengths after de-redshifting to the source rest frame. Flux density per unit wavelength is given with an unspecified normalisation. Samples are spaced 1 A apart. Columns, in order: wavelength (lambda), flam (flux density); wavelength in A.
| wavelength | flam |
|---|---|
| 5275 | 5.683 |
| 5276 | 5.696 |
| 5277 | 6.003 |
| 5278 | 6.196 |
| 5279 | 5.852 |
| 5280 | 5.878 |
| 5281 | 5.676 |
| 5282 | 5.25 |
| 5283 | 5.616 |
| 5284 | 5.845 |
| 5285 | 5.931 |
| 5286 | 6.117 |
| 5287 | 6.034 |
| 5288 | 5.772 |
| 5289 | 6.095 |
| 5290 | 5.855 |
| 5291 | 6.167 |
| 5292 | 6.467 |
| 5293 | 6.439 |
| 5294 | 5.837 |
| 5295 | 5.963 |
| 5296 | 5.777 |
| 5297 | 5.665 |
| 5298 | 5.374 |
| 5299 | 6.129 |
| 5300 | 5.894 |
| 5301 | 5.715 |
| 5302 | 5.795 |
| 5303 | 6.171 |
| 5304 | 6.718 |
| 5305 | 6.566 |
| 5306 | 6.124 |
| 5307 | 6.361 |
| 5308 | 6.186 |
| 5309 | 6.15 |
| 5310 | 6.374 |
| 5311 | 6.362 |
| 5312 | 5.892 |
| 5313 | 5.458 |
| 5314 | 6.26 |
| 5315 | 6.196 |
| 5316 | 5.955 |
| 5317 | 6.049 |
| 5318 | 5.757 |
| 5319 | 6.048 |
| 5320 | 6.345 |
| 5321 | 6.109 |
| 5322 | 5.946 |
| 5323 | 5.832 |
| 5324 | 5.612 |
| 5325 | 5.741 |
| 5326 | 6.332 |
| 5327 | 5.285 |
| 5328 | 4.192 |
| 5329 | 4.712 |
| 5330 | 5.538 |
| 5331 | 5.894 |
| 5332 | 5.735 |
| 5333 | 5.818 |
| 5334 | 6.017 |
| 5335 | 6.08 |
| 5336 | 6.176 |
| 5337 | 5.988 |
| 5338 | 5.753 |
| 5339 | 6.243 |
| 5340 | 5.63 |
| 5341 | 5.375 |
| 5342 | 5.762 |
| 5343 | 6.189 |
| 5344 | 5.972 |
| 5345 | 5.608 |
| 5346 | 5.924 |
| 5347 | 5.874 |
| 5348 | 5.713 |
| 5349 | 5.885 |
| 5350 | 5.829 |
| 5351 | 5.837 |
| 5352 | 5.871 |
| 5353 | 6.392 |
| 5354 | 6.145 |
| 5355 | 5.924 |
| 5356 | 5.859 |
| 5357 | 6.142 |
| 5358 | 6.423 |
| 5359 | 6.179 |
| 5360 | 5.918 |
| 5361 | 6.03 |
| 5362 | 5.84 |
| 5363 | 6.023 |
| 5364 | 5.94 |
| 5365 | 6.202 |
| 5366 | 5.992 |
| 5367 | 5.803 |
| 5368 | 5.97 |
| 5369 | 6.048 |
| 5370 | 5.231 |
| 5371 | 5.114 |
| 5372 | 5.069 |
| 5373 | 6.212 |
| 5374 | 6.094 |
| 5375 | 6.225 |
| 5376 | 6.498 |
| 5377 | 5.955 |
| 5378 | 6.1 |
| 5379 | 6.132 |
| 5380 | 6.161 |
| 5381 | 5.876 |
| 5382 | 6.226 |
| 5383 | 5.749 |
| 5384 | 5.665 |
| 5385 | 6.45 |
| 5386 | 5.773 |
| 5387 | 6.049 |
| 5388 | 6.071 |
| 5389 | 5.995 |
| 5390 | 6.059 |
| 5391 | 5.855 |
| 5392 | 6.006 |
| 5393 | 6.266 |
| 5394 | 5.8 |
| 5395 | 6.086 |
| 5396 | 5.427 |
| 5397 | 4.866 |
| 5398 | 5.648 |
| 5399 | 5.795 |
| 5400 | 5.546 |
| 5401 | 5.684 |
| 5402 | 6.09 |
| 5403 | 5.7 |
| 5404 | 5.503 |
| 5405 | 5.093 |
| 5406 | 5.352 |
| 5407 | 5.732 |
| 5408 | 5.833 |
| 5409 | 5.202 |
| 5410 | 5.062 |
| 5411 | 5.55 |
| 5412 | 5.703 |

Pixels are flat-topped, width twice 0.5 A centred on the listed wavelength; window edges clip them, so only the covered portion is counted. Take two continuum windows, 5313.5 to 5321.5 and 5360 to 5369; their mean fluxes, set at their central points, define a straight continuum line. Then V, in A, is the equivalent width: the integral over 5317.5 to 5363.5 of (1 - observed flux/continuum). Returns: 1.3 A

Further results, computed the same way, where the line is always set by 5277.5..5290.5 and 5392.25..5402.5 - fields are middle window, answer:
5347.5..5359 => -0.5 A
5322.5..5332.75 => 0.5 A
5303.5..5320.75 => -1.0 A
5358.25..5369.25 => -0.5 A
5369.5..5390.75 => -0.7 A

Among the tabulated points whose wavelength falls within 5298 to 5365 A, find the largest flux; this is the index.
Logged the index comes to 6.718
